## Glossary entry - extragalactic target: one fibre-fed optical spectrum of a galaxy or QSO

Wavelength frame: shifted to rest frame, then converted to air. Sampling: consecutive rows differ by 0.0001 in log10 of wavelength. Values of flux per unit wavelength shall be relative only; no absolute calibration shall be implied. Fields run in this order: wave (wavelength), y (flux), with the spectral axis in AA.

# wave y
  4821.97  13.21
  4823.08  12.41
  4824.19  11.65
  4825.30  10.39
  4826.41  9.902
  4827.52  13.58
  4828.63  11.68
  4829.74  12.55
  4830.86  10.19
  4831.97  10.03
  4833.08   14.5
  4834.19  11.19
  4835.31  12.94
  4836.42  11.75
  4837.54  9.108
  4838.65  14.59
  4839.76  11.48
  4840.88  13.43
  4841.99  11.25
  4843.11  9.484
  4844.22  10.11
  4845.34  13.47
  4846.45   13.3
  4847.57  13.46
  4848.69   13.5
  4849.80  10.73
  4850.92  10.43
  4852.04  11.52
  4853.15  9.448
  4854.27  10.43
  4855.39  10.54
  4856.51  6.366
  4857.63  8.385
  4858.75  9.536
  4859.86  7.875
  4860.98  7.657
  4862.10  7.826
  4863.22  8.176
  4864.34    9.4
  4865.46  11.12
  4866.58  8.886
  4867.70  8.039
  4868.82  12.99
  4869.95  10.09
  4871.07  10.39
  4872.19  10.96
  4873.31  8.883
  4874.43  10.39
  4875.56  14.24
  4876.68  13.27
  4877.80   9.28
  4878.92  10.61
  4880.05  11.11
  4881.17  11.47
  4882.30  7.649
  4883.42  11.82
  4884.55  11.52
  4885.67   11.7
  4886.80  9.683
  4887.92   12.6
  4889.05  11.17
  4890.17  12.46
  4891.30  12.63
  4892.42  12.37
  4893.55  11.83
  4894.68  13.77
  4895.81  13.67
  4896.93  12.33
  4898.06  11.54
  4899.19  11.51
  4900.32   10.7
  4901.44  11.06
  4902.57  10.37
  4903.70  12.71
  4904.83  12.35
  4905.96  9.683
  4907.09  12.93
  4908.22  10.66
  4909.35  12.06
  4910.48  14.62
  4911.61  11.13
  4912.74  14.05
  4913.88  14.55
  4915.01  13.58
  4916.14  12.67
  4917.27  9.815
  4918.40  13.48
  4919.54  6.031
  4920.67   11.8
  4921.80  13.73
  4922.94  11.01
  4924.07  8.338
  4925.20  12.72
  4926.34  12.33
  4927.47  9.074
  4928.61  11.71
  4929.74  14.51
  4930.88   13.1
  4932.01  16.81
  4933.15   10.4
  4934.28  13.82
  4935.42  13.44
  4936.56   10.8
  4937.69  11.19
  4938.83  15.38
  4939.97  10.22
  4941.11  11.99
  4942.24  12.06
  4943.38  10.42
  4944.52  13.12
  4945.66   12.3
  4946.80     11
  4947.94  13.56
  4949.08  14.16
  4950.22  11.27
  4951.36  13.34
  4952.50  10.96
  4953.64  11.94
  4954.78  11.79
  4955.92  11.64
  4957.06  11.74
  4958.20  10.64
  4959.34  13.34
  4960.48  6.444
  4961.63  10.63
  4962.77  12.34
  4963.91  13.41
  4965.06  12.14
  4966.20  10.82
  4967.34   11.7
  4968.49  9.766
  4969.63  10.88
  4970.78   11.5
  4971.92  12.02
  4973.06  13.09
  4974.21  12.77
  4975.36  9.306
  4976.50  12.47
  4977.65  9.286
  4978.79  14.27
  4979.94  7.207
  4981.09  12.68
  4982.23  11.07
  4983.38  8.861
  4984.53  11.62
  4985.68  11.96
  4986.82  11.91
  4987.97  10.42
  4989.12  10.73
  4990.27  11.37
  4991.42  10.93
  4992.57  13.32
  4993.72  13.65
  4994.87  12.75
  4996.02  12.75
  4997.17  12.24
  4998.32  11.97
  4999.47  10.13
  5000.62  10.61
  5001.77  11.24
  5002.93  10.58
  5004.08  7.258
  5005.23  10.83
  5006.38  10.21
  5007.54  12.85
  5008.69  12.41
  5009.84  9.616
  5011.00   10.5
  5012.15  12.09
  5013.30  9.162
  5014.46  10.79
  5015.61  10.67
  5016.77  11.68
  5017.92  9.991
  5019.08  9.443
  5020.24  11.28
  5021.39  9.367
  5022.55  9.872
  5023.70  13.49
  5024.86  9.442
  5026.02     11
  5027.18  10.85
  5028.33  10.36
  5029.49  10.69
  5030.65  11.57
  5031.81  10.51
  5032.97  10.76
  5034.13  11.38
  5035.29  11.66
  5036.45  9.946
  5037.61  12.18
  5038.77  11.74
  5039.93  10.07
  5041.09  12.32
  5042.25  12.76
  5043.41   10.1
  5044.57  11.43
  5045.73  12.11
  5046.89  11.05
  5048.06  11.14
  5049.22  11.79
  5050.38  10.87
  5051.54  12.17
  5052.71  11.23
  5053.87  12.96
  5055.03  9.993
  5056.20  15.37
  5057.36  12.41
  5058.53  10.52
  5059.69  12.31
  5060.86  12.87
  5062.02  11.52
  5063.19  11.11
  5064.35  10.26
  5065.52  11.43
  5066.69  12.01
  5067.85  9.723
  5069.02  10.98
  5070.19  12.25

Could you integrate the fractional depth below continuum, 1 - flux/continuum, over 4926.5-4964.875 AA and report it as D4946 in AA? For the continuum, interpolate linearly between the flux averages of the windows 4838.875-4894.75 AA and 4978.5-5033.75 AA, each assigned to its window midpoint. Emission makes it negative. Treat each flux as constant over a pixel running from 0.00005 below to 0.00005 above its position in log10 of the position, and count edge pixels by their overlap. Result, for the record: -4.15 AA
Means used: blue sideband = 10.8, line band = 12.1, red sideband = 11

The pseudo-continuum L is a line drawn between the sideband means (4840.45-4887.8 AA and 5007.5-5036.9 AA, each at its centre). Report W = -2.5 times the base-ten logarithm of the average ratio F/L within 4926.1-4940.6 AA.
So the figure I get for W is -0.18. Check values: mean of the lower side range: 10.5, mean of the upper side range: 10.8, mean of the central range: 12.5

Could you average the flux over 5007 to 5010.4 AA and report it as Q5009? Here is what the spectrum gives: 11.6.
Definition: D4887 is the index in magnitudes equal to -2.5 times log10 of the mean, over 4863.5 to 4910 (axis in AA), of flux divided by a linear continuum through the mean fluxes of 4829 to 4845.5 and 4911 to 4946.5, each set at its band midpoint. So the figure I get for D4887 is 0.06 mag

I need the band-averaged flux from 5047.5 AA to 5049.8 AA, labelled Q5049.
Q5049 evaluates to 11.5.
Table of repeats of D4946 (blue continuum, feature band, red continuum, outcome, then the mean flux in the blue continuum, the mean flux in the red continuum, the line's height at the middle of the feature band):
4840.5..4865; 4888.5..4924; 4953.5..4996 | -3.9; 10.3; 11.4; 10.8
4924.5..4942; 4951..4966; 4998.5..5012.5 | 0.4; 12.5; 10.7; 11.8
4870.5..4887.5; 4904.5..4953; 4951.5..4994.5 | -4.3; 10.9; 11.4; 11.2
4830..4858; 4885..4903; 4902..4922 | -0.1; 11.3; 12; 11.8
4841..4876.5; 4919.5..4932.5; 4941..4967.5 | -0.7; 10.4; 11.8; 11.4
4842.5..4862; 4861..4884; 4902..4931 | 1.1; 10.3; 11.9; 10.8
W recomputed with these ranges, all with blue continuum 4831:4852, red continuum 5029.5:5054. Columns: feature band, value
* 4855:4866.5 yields 0.34 mag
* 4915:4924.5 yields 0.06 mag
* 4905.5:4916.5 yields -0.08 mag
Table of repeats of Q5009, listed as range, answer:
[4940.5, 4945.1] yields 11.9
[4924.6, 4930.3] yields 12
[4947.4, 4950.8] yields 13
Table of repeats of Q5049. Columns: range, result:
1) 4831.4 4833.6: 12.2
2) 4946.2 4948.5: 12.3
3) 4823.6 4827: 10.7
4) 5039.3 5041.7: 11.2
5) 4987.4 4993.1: 11.3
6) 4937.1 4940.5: 12.3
